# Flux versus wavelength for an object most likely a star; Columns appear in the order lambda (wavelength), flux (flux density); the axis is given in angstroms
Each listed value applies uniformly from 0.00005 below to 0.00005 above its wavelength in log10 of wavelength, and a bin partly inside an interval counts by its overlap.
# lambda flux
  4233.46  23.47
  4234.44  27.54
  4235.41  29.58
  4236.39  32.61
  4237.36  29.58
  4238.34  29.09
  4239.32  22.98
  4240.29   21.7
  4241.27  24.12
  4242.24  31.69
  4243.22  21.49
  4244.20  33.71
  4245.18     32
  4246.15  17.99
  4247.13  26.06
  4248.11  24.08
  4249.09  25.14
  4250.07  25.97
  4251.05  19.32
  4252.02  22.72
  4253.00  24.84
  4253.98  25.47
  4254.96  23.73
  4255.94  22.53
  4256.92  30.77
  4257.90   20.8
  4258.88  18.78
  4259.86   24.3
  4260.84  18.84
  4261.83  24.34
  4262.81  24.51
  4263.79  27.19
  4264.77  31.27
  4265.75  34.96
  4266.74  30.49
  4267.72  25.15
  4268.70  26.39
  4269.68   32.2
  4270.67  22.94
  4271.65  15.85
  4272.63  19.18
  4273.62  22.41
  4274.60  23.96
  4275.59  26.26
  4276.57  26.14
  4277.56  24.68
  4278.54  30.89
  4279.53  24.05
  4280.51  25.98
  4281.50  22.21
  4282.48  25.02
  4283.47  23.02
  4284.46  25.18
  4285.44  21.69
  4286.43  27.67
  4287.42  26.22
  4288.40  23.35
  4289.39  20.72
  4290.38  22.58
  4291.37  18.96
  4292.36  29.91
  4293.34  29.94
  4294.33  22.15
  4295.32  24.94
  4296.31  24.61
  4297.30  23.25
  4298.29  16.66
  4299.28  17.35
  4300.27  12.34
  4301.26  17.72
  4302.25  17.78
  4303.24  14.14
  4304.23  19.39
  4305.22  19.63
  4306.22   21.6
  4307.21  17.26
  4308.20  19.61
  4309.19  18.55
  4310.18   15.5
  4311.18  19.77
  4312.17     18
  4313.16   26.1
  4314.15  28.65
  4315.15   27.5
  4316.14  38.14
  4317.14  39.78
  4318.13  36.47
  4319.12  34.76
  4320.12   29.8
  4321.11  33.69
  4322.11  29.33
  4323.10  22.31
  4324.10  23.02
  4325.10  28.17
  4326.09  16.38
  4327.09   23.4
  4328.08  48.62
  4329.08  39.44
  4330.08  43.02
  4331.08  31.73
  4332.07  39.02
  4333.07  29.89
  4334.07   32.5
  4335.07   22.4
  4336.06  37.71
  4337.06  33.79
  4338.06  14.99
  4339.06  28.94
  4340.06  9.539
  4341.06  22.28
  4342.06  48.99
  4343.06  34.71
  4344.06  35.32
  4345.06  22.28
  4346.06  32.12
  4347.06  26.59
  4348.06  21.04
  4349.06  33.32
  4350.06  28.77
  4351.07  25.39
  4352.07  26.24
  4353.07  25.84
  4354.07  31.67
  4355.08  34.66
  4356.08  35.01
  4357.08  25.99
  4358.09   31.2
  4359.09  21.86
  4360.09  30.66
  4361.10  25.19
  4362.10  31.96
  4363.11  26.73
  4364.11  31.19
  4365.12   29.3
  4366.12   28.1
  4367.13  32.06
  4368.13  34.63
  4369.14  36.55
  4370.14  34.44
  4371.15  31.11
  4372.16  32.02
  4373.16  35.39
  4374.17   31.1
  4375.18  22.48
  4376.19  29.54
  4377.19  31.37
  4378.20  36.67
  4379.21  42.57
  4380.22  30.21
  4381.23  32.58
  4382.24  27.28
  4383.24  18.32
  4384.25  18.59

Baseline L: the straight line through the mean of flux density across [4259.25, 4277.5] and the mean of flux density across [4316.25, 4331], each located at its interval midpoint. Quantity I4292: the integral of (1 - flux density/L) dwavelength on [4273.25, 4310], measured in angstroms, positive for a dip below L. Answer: 7.4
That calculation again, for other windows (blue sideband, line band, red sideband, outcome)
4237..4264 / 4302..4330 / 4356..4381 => 2.00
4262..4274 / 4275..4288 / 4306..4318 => 0.17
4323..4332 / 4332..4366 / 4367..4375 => 3.51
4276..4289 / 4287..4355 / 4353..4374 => 3.52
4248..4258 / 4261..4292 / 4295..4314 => -4.17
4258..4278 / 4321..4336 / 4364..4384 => -1.31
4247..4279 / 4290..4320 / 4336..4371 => 4.22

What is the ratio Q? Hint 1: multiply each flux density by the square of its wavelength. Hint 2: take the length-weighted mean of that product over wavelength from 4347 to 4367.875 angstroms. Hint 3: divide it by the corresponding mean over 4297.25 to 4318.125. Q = 1.36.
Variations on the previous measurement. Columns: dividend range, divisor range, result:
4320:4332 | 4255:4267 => 1.25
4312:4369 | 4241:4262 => 1.27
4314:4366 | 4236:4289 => 1.23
